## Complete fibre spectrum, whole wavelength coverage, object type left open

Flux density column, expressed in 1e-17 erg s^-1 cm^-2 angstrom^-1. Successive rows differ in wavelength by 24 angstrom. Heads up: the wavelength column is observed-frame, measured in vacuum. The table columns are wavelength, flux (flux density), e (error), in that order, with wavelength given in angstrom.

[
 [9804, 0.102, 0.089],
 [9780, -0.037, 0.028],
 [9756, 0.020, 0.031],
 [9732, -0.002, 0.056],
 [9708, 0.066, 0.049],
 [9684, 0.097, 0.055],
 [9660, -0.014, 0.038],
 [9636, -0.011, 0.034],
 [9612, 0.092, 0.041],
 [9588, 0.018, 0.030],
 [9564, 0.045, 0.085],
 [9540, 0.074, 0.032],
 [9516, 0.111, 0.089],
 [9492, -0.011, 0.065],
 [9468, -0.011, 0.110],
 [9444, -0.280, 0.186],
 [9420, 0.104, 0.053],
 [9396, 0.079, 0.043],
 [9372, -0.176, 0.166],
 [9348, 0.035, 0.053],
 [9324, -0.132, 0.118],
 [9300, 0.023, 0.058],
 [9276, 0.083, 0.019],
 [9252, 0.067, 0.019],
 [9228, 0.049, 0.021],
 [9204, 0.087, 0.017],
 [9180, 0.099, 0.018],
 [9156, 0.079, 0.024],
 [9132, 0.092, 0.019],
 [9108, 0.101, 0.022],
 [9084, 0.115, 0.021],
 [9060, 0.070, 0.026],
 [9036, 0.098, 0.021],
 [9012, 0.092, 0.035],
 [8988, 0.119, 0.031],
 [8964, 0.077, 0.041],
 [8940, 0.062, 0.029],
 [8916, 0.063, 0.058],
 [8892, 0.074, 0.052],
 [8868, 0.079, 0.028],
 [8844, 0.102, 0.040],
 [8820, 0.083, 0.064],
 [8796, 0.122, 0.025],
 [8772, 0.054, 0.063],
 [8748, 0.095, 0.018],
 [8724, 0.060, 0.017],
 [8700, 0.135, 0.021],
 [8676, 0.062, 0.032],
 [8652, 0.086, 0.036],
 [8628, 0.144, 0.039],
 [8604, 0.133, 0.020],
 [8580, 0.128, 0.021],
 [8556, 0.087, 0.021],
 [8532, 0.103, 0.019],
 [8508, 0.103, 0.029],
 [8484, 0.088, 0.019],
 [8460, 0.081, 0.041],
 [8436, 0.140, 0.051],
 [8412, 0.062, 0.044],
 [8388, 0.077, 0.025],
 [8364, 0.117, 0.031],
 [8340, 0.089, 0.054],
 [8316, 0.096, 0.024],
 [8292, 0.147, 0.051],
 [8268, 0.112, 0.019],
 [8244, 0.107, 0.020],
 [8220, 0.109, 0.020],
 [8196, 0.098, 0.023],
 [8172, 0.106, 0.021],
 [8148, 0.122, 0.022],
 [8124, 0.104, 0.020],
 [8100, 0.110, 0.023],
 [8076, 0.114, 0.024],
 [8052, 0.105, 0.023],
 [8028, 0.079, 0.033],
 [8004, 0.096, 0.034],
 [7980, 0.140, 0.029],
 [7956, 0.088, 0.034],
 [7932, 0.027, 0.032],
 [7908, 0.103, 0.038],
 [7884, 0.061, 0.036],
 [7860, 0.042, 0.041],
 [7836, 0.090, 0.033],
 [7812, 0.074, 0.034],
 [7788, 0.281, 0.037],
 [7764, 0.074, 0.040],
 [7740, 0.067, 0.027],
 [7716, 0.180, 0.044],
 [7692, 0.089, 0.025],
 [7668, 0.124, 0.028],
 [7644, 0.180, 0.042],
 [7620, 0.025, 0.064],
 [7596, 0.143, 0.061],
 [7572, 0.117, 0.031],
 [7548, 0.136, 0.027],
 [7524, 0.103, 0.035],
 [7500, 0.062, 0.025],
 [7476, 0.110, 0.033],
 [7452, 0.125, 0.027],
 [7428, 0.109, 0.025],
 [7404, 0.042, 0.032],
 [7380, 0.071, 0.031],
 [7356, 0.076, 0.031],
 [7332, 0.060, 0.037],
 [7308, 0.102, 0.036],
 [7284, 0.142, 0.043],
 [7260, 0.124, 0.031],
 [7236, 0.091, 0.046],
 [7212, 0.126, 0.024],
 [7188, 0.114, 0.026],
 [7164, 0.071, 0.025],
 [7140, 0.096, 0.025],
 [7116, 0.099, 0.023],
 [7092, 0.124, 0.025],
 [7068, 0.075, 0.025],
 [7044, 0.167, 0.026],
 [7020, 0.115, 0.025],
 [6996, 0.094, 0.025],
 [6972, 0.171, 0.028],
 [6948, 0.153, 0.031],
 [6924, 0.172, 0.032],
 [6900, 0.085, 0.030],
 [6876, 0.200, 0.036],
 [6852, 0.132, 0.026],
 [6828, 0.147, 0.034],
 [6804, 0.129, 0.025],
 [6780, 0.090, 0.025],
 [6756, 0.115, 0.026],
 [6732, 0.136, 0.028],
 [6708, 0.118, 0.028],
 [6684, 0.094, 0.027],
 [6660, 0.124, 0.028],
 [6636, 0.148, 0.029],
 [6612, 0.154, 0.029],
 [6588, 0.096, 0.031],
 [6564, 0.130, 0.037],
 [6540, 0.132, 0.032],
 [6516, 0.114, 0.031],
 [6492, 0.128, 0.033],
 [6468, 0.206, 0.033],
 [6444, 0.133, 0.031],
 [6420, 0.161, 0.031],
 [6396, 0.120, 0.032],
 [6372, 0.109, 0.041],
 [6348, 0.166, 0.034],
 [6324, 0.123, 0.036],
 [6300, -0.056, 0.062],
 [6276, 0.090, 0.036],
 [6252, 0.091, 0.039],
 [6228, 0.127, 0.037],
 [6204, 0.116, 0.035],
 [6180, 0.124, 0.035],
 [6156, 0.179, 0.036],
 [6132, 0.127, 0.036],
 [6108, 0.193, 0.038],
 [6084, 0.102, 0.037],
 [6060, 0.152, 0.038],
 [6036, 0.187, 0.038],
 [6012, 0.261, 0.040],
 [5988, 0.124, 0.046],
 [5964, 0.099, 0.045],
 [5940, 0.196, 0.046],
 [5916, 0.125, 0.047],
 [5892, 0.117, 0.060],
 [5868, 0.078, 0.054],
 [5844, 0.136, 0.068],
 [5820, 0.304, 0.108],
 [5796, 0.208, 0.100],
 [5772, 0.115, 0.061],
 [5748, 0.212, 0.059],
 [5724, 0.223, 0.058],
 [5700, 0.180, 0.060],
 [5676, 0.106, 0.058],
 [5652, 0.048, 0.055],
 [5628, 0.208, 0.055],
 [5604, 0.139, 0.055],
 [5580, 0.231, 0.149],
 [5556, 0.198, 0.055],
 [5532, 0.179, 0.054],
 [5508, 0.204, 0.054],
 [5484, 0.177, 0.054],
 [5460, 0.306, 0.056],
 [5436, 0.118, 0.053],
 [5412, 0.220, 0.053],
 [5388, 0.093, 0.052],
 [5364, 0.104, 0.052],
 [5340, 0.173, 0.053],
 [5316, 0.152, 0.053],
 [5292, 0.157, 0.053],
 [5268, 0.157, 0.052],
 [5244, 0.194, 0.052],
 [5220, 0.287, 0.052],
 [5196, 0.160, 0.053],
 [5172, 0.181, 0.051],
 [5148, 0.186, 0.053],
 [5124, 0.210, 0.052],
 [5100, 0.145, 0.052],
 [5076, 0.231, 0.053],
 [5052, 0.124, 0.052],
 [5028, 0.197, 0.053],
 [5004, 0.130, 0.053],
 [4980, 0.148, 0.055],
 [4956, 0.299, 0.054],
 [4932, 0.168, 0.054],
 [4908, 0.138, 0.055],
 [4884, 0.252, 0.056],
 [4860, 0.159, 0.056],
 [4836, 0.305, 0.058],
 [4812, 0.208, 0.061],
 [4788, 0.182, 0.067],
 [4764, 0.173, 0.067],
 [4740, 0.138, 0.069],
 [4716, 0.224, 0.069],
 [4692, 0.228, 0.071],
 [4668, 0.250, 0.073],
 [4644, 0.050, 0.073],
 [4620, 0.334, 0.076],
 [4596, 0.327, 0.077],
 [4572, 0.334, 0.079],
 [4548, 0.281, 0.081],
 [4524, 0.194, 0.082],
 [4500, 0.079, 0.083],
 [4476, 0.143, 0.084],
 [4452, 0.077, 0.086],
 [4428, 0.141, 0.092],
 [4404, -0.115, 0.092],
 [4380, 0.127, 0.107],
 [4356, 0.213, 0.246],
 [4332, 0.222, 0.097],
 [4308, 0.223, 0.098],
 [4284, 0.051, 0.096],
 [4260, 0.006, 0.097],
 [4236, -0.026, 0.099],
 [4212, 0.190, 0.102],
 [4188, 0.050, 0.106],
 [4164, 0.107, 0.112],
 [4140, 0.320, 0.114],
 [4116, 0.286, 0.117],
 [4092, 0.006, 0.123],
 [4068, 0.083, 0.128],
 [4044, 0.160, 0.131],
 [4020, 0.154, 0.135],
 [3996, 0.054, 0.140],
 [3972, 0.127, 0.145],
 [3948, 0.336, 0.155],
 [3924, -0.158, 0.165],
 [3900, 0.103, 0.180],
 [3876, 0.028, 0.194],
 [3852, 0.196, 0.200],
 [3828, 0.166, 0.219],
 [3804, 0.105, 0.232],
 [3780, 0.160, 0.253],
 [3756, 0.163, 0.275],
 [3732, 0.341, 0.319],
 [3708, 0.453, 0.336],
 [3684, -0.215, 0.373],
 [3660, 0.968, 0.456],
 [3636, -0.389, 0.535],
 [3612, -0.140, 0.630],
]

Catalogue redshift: 0.187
